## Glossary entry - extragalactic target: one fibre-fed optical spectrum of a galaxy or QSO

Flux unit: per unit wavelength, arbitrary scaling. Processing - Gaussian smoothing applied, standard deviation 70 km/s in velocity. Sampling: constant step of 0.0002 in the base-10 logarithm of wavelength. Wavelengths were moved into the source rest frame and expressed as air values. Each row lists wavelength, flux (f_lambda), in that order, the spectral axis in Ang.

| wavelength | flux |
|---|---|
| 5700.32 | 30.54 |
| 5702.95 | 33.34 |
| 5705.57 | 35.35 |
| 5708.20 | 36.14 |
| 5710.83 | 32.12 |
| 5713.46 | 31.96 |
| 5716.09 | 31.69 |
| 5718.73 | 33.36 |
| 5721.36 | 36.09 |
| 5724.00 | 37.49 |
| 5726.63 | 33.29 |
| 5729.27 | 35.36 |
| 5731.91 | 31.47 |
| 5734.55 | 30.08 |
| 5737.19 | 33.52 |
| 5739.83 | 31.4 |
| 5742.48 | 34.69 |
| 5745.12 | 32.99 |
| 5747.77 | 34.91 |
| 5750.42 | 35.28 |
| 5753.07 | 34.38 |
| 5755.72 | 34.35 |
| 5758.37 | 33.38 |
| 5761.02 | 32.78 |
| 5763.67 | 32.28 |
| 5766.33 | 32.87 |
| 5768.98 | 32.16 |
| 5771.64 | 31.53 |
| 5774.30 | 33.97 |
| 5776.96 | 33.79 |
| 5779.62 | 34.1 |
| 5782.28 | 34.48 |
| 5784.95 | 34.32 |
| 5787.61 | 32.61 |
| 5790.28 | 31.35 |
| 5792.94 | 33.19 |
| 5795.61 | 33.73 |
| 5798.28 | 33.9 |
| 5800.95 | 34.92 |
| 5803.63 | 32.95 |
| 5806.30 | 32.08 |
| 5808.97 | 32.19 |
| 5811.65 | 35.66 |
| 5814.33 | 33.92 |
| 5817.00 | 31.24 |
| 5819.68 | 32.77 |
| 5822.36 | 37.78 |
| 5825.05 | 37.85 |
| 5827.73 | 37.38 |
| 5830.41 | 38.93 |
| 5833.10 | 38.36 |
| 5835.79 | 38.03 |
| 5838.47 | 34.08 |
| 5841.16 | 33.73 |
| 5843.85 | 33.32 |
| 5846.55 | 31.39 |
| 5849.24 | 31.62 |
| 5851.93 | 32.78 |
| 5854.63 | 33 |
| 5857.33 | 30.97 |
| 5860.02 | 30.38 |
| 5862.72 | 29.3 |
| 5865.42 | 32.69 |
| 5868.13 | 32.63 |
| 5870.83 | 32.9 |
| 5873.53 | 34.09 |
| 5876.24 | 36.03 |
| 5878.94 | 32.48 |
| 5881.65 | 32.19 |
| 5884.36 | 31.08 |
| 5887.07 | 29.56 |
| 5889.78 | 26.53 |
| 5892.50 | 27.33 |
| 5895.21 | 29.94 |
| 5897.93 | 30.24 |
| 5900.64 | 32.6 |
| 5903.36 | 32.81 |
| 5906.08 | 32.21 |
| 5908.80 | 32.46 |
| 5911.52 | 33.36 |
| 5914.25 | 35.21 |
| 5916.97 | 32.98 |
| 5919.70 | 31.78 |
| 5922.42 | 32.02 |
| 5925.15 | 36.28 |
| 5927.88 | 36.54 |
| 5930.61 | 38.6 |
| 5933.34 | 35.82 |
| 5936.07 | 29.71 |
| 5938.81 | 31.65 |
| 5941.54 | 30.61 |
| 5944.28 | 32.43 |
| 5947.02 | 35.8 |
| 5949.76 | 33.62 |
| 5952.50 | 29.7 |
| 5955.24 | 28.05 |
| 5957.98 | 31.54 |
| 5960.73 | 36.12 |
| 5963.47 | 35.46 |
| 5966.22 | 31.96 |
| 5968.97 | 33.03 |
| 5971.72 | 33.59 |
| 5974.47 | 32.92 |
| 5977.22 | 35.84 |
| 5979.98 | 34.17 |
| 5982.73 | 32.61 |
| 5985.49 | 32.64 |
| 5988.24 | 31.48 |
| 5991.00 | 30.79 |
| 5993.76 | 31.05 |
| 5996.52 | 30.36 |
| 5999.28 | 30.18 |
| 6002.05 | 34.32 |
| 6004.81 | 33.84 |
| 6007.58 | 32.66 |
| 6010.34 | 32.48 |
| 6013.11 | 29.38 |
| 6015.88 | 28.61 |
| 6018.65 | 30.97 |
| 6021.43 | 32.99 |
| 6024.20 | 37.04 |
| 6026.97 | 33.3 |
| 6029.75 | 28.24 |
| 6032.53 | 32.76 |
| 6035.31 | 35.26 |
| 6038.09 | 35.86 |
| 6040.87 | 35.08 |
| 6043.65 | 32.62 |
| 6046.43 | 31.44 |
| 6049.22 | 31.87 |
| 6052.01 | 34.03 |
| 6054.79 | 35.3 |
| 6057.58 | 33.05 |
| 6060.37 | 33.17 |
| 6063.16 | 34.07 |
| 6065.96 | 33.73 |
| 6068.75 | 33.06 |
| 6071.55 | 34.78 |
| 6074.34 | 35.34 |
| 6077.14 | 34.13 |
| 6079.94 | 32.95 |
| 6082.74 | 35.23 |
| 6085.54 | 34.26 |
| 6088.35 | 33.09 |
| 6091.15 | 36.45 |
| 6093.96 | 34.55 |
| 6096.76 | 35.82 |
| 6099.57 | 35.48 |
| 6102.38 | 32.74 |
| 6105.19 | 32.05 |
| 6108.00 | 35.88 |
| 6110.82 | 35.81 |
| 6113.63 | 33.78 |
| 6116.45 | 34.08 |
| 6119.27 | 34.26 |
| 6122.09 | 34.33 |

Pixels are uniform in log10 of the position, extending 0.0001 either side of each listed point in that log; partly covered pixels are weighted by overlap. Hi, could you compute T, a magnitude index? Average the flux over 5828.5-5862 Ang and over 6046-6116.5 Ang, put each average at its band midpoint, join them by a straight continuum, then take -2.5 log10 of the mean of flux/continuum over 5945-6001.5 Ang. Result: 0.05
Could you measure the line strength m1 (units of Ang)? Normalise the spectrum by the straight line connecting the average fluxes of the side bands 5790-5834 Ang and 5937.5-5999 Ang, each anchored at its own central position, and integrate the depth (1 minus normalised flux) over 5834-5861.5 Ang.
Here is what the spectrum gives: 0.9 Ang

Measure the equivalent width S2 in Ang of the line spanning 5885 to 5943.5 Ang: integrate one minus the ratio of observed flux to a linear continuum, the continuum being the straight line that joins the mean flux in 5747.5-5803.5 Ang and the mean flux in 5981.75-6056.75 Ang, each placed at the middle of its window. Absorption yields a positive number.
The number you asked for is 1.1 Ang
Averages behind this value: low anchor 33.5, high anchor 32.5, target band 32.3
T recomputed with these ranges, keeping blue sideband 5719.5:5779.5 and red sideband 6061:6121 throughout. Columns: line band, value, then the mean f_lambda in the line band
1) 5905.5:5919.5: 0.02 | 33.2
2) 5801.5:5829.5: -0.02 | 34.5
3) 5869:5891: 0.06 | 31.9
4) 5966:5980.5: 0.01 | 33.7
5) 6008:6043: 0.05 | 32.7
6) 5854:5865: 0.10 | 30.9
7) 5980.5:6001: 0.09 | 31.5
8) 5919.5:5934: -0.05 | 35.4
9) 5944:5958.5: 0.07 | 31.8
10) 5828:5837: -0.14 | 38.3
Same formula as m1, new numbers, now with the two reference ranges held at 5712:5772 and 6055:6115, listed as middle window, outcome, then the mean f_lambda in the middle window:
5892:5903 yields 1.07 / 30.5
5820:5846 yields -2.07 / 36.3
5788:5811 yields 0.30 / 33.1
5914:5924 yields 0.30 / 32.8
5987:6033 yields 3.12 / 31.8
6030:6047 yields 0.29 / 33.6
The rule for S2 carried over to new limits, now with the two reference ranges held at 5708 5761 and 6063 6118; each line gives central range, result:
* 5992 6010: 1.1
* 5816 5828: -0.5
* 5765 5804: 0.5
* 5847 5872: 1.5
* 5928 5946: 0.3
